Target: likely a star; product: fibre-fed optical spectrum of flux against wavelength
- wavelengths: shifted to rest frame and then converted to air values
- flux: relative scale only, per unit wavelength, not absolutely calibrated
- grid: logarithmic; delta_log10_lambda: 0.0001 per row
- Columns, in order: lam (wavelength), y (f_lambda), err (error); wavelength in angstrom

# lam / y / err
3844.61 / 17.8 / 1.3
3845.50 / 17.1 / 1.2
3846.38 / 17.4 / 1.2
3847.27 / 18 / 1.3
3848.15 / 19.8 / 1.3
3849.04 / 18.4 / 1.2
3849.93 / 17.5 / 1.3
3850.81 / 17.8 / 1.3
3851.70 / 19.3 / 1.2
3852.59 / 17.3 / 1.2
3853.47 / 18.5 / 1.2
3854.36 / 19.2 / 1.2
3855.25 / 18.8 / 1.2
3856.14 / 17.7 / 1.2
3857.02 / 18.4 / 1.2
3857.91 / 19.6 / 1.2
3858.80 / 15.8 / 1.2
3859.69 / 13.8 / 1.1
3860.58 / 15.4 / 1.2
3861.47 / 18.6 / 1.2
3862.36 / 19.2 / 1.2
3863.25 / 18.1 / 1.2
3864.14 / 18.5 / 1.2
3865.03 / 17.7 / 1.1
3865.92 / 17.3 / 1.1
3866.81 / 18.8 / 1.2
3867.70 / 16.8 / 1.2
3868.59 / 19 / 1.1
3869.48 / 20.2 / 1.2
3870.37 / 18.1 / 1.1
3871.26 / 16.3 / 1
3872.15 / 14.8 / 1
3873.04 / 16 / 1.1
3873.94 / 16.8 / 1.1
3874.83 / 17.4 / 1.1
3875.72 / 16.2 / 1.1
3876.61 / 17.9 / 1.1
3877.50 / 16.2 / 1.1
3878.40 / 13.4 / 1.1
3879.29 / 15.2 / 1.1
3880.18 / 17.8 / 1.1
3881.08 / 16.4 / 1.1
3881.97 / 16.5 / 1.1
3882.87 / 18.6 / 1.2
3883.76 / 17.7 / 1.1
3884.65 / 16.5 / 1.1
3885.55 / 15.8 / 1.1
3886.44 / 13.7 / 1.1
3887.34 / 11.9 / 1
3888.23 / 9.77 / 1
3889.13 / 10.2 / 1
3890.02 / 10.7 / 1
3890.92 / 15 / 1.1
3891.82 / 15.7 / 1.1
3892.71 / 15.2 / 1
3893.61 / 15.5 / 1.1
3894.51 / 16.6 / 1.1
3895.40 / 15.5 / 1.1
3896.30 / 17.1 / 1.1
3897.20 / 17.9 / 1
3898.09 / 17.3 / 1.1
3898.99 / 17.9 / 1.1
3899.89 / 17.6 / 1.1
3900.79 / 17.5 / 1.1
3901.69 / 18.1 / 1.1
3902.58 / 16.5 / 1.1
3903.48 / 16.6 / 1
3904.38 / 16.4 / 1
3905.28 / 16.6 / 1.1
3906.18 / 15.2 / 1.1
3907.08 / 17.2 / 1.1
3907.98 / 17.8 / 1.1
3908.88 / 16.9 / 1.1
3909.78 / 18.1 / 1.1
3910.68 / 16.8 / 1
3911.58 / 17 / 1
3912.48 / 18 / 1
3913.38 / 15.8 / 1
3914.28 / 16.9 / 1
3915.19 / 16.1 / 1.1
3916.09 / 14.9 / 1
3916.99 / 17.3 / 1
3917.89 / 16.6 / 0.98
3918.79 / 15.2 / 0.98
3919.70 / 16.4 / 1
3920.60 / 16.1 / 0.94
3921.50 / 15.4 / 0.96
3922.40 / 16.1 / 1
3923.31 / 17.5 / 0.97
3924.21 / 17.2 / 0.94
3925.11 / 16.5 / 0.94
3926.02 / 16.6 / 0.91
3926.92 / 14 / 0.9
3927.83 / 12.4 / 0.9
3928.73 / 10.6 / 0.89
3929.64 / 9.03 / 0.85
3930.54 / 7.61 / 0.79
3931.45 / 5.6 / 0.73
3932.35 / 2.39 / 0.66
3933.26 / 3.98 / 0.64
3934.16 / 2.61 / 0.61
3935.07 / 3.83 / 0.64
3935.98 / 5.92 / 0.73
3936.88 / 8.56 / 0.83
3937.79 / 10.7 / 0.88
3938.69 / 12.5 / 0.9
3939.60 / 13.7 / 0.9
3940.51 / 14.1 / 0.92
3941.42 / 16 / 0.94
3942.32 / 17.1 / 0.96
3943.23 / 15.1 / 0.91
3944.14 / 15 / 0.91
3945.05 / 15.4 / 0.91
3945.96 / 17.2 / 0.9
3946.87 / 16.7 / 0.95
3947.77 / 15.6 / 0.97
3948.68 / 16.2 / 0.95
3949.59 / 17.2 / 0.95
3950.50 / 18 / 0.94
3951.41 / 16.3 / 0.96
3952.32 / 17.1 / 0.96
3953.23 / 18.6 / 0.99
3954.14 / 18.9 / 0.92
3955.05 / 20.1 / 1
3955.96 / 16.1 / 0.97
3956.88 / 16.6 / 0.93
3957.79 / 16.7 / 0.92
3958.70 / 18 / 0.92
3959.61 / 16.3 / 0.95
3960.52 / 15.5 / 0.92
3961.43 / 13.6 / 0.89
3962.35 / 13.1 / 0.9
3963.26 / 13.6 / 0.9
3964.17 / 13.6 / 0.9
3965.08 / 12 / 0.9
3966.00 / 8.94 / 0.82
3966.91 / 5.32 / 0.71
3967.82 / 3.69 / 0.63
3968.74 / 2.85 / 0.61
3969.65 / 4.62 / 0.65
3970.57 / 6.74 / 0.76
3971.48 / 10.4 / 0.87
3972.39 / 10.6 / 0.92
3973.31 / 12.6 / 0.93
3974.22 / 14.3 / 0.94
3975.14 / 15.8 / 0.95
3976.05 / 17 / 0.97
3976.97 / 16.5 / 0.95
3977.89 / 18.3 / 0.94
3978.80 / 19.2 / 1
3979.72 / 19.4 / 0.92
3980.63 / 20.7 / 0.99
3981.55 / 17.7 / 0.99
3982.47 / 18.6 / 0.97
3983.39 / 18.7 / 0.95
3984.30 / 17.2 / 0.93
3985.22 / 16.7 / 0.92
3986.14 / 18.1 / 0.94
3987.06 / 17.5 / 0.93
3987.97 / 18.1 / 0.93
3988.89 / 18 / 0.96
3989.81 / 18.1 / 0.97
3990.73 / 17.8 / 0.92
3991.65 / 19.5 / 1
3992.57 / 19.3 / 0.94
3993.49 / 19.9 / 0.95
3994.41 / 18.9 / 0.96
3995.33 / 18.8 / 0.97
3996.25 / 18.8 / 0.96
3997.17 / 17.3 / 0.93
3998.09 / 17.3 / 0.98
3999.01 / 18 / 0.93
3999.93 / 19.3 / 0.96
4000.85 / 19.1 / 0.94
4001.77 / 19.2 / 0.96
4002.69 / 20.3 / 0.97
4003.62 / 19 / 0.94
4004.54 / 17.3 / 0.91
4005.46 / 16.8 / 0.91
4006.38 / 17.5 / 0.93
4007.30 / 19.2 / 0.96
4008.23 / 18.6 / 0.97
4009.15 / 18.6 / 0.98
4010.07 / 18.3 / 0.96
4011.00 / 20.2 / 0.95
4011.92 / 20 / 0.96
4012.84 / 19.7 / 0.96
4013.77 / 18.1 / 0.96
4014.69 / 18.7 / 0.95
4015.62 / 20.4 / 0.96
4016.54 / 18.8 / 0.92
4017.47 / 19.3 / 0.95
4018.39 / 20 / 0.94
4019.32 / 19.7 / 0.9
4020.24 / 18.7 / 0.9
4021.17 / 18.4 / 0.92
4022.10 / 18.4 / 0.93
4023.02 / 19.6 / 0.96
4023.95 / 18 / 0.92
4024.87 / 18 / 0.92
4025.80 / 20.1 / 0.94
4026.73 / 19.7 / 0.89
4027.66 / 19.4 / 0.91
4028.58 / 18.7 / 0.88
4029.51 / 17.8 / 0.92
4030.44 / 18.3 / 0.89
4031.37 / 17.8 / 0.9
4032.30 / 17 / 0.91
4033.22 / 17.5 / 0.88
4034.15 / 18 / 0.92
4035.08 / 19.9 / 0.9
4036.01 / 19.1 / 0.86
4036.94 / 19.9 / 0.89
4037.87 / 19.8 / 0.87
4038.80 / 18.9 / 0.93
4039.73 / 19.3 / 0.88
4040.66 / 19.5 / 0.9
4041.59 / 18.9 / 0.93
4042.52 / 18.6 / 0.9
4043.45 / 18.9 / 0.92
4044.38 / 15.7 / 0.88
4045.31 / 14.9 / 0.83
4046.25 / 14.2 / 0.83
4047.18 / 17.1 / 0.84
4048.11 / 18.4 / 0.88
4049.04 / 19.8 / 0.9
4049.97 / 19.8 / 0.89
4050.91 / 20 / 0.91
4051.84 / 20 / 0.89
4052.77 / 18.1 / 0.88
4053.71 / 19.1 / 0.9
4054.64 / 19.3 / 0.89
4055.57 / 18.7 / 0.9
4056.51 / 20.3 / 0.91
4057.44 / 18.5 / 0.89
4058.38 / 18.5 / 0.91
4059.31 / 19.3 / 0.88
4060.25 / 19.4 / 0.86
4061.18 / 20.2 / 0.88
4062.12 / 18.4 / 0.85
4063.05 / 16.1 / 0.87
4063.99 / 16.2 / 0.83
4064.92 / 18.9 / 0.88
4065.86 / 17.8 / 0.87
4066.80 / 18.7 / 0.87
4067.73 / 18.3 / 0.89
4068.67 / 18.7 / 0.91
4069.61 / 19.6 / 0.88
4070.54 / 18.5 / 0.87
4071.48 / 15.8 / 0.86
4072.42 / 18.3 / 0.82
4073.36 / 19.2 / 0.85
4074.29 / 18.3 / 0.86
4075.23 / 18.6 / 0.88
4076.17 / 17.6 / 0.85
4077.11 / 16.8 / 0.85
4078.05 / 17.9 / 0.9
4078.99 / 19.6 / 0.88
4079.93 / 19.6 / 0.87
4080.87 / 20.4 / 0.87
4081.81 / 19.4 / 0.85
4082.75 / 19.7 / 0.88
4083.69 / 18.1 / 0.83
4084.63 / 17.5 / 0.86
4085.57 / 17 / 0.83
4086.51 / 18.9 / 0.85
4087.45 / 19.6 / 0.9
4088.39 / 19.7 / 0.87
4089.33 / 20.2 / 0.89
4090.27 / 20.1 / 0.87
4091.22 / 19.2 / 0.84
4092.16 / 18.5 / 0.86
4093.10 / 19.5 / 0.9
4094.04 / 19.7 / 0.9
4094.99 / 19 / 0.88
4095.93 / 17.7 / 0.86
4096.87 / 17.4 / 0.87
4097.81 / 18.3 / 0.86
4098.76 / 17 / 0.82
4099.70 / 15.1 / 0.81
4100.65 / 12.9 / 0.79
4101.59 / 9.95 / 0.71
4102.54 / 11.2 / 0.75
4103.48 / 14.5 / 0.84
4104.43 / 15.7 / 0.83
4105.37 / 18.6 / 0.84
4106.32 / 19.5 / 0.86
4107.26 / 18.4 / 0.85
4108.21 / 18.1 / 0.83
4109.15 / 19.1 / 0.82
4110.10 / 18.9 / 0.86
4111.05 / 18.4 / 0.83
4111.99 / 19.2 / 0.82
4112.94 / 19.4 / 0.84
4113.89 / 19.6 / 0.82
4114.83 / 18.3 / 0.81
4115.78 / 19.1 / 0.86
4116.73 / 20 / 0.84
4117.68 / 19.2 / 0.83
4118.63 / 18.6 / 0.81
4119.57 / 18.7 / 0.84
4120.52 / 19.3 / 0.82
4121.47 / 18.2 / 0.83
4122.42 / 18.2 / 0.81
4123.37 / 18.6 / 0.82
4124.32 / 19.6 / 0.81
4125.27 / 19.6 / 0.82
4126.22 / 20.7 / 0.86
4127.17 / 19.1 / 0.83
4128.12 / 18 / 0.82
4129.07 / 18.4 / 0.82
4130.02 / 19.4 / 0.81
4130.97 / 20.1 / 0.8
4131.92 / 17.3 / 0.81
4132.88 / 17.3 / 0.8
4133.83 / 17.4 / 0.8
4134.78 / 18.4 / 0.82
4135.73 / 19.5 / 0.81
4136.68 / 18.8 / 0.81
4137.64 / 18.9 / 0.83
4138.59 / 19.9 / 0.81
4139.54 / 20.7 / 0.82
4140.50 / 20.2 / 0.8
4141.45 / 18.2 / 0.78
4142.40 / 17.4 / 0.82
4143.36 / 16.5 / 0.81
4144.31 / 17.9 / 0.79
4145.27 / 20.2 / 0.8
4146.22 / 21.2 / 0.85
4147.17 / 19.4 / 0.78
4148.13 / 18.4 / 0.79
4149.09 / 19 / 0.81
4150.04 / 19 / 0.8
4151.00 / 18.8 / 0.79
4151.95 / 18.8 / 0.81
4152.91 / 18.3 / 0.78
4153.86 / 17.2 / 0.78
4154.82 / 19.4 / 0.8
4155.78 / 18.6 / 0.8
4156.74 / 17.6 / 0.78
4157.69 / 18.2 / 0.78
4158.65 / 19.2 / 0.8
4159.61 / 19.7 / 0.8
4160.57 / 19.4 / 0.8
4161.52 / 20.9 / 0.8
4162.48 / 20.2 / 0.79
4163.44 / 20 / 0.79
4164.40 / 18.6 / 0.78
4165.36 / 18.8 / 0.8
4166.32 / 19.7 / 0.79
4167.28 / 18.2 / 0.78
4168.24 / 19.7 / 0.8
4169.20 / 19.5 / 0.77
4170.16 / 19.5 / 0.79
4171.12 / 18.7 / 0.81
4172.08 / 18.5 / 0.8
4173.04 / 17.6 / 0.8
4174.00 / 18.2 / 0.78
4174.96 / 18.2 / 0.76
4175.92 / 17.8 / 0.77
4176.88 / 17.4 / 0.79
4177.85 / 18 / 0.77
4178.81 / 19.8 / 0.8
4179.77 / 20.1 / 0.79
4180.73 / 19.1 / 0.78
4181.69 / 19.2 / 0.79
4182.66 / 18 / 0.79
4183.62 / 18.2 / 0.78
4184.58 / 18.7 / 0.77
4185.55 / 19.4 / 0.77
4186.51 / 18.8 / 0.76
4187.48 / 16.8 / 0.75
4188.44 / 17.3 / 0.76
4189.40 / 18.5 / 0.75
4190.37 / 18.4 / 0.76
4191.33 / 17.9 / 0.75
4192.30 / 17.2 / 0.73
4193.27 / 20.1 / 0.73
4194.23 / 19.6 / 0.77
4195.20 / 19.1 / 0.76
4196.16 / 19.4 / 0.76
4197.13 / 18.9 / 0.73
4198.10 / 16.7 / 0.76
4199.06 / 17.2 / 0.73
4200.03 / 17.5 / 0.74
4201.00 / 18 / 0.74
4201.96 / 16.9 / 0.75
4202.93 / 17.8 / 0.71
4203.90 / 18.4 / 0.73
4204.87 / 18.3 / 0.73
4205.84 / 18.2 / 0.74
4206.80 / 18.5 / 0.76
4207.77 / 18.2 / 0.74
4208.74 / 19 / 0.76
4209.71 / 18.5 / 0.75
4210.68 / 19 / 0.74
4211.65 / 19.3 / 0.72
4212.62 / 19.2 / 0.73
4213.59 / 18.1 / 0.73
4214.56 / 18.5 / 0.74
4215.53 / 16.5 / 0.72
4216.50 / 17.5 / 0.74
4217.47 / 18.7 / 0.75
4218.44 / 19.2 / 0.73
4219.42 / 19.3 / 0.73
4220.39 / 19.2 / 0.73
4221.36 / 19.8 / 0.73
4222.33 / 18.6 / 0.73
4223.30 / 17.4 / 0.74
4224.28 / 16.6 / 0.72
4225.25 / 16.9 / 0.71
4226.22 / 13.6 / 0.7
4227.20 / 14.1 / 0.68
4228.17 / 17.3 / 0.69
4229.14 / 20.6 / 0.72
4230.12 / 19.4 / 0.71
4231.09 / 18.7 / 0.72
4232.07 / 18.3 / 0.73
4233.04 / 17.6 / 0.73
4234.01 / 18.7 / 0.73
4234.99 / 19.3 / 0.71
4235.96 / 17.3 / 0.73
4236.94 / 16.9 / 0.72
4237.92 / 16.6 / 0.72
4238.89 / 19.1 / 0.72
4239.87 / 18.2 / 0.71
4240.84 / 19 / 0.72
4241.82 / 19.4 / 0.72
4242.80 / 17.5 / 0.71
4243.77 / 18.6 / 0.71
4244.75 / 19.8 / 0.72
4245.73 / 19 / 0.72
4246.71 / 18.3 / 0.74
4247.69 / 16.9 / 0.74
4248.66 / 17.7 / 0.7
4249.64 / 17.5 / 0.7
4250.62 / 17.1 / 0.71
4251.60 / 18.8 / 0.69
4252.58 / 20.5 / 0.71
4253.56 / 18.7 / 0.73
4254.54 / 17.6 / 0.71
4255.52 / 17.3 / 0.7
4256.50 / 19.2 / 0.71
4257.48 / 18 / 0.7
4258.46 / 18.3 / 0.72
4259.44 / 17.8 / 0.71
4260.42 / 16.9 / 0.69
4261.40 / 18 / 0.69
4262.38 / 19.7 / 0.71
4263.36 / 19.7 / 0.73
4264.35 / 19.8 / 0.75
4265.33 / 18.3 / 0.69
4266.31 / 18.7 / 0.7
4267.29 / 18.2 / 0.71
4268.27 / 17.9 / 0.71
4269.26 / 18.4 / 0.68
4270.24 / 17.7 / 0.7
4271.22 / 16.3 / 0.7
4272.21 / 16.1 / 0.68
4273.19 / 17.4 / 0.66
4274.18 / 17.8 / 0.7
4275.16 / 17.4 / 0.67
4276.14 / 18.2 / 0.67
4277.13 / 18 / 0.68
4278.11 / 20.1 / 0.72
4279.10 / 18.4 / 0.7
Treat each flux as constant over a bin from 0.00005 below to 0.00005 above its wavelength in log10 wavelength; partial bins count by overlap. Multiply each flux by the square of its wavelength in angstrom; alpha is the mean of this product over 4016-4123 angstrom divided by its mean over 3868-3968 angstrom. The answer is 1.3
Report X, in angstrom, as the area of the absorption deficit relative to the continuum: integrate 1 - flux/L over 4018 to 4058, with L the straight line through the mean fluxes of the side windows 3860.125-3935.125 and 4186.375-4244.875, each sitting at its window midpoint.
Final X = -4.9 angstrom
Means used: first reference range 15.4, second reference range 18.2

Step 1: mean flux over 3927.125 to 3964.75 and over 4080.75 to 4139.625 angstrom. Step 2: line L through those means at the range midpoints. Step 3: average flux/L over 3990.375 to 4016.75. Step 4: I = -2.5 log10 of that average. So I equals -0.24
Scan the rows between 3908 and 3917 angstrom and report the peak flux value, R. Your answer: 18.1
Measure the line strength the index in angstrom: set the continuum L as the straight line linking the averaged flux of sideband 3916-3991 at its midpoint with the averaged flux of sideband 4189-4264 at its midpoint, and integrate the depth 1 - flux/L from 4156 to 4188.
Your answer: -2.6 angstrom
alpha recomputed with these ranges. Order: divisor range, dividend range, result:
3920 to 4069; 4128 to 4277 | 1.24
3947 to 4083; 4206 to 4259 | 1.15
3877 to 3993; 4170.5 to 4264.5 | 1.41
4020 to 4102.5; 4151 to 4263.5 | 1.08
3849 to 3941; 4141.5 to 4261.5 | 1.39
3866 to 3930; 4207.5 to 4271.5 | 1.34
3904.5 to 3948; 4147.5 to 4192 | 1.53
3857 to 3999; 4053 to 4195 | 1.33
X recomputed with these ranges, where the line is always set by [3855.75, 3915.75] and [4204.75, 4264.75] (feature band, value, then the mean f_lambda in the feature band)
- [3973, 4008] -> -2.1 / 18.1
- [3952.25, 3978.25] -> 5.6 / 13.3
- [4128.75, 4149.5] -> -1.2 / 18.8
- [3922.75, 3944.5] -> 7.2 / 11.2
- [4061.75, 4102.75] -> -1.1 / 18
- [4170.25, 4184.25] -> -0.4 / 18.5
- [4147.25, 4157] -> -0.4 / 18.5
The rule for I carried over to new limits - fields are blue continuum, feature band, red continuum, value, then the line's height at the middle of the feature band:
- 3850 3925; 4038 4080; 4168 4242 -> -0.05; 17.5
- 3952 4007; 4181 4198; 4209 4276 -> -0.05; 17.7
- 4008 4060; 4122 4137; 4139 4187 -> 0.00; 18.8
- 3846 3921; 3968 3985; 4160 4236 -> 0.20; 17.2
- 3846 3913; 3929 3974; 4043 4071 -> 0.38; 17.4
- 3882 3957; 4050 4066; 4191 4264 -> -0.15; 16.3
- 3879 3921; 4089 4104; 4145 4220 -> 0.06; 17.9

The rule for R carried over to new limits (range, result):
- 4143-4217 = 21.2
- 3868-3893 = 20.2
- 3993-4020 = 20.4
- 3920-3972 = 20.1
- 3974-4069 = 20.7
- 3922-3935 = 17.5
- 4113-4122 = 20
